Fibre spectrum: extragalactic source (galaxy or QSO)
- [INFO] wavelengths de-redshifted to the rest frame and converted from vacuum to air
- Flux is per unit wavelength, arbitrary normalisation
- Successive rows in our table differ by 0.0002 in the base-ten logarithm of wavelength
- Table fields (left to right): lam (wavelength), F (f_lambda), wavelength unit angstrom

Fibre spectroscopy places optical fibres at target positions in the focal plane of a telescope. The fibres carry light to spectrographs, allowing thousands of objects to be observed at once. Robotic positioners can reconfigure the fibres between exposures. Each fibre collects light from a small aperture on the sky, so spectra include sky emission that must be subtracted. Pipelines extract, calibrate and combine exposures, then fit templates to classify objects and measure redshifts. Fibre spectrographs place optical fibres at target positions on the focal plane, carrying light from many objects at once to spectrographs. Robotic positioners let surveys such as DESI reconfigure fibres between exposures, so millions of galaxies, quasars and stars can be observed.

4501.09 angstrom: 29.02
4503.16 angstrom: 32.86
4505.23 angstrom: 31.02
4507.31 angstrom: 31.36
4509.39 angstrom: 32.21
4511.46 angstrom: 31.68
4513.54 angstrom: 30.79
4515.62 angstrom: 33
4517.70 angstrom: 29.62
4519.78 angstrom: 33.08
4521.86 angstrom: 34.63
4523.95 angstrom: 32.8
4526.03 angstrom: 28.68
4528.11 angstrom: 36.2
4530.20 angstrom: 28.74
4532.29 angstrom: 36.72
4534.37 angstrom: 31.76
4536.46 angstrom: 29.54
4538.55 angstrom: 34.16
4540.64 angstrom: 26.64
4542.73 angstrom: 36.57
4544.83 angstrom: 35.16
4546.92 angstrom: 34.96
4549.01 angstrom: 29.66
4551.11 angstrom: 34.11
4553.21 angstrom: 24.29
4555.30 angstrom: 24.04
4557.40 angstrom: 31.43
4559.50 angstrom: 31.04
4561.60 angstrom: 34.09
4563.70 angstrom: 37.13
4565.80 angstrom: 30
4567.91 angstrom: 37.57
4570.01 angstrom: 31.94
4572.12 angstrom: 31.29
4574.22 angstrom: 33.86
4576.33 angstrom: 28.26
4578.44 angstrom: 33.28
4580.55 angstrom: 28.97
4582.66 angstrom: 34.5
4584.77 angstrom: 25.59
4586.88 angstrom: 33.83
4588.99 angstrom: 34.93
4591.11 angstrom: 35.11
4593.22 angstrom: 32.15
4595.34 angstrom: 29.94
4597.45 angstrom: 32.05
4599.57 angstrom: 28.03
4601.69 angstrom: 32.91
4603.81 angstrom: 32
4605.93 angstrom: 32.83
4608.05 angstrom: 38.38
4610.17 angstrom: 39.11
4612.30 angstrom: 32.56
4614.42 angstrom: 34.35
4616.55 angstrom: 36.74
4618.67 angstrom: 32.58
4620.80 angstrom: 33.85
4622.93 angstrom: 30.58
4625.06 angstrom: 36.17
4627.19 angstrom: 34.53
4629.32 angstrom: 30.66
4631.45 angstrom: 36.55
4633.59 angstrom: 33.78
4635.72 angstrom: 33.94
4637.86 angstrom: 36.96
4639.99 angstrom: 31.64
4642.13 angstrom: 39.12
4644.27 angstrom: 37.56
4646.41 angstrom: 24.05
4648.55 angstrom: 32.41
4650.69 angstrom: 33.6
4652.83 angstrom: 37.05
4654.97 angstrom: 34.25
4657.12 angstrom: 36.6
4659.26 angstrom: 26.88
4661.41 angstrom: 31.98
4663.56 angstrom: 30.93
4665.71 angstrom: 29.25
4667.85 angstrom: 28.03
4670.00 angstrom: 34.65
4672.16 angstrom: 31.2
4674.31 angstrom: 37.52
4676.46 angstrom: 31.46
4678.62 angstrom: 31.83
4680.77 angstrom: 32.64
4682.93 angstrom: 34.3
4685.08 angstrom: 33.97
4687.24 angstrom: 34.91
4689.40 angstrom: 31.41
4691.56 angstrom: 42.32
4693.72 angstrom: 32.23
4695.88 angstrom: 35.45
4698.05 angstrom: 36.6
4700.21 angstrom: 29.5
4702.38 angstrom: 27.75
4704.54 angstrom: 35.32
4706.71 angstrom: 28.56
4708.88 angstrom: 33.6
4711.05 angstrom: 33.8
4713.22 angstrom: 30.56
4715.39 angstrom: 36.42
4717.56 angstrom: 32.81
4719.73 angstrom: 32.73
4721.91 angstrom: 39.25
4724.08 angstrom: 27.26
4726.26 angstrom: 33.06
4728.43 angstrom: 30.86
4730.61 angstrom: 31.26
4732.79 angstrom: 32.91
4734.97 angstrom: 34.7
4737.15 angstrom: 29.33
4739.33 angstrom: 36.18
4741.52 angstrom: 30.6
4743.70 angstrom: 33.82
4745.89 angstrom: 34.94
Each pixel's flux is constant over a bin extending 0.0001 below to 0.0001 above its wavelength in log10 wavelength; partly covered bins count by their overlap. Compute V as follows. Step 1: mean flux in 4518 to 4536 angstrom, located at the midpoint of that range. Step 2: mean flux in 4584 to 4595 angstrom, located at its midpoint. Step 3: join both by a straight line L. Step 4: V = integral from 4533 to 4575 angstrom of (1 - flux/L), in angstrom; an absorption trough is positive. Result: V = 0.6 angstrom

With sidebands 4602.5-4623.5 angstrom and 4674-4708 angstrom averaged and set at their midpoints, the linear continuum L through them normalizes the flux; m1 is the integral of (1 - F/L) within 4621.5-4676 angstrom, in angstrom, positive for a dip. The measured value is 1.2 angstrom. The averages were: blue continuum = 34.4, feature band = 33.2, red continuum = 33.4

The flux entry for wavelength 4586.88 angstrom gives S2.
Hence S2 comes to 33.83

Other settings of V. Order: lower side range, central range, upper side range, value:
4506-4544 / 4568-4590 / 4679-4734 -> 0.4 angstrom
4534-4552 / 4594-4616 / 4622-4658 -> 0.2 angstrom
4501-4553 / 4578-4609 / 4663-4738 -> 0.1 angstrom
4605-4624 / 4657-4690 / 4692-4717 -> 1.2 angstrom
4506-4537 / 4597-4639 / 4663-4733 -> -1.9 angstrom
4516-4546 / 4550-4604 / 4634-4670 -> 1.6 angstrom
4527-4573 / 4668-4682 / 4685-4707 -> 0.2 angstrom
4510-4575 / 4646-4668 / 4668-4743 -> 0.7 angstrom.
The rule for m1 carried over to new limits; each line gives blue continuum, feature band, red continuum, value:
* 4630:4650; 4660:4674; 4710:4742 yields 1.0 angstrom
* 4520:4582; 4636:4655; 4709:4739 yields -0.9 angstrom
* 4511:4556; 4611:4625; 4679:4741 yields -0.6 angstrom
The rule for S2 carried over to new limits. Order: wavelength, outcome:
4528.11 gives 36.2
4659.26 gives 26.88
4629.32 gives 30.66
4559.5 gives 31.04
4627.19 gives 34.53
